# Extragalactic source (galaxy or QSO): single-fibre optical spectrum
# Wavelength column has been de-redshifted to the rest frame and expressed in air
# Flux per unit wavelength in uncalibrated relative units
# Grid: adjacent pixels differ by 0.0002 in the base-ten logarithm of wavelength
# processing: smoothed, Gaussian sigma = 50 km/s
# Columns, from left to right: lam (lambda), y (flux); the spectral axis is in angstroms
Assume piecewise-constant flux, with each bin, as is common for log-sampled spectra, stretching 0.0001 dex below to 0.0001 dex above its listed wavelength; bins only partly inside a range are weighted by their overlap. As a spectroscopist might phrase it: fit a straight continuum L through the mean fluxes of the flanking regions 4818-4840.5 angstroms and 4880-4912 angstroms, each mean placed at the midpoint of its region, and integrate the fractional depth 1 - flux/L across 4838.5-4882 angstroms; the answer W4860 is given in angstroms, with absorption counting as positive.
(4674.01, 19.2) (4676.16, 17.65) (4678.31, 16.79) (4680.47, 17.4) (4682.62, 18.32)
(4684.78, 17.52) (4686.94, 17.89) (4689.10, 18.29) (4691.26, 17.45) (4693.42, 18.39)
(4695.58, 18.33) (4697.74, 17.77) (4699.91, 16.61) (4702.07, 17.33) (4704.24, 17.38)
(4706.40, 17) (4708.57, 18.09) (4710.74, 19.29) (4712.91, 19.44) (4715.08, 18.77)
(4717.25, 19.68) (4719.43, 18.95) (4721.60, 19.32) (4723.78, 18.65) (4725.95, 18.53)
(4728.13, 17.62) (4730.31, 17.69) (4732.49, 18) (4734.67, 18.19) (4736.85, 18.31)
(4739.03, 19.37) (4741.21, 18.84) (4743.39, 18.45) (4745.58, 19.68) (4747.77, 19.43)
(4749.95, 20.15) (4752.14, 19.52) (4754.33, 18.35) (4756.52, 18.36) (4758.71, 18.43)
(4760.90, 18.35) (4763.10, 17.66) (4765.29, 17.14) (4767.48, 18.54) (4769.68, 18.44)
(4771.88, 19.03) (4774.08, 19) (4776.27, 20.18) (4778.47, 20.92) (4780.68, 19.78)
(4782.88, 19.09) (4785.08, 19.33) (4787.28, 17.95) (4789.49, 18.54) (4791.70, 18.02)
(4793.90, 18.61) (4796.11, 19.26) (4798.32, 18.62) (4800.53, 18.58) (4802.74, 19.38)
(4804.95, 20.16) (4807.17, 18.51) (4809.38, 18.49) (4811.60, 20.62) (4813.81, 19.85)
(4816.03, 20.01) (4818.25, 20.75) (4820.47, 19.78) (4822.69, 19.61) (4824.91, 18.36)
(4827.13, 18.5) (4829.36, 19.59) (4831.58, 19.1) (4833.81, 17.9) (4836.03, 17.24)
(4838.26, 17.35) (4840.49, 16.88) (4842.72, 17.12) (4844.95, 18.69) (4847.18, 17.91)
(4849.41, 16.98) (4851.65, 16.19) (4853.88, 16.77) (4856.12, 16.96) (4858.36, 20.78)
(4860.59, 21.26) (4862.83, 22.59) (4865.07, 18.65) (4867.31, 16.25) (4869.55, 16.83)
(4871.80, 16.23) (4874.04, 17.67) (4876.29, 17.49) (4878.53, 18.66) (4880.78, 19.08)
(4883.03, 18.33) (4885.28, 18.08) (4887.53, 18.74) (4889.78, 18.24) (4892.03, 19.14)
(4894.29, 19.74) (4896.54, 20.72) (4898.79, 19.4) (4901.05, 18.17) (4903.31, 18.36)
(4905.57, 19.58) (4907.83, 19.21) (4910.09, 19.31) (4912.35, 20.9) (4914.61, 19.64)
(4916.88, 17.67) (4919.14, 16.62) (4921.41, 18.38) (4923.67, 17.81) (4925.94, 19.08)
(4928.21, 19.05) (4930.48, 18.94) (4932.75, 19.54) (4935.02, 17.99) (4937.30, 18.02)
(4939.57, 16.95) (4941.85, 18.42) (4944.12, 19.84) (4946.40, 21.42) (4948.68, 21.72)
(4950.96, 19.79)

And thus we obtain 1.8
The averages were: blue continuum 18.6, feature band 18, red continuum 19.1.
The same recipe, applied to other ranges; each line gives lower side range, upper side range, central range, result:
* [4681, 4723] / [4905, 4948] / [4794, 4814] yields -0.8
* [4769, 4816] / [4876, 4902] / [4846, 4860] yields 0.9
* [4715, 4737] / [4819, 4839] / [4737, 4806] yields -1.3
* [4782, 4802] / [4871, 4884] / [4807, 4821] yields -1.0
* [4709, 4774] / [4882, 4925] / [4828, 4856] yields 1.7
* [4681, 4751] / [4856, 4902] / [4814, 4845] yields 0.0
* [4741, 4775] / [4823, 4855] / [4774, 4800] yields -1.0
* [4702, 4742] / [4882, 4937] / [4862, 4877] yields 0.7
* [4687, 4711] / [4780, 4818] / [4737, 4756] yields -0.8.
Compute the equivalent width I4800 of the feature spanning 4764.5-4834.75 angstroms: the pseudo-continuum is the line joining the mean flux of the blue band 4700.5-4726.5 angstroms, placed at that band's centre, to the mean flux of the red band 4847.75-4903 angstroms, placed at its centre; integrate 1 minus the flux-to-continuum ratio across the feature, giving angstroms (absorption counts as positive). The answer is -2.5 angstroms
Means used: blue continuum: 18.5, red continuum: 18.4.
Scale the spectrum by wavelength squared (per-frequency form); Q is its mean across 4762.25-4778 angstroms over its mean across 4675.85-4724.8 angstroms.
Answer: 1.1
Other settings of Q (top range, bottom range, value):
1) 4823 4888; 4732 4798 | 1.00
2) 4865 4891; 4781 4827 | 0.96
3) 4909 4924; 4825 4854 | 1.08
